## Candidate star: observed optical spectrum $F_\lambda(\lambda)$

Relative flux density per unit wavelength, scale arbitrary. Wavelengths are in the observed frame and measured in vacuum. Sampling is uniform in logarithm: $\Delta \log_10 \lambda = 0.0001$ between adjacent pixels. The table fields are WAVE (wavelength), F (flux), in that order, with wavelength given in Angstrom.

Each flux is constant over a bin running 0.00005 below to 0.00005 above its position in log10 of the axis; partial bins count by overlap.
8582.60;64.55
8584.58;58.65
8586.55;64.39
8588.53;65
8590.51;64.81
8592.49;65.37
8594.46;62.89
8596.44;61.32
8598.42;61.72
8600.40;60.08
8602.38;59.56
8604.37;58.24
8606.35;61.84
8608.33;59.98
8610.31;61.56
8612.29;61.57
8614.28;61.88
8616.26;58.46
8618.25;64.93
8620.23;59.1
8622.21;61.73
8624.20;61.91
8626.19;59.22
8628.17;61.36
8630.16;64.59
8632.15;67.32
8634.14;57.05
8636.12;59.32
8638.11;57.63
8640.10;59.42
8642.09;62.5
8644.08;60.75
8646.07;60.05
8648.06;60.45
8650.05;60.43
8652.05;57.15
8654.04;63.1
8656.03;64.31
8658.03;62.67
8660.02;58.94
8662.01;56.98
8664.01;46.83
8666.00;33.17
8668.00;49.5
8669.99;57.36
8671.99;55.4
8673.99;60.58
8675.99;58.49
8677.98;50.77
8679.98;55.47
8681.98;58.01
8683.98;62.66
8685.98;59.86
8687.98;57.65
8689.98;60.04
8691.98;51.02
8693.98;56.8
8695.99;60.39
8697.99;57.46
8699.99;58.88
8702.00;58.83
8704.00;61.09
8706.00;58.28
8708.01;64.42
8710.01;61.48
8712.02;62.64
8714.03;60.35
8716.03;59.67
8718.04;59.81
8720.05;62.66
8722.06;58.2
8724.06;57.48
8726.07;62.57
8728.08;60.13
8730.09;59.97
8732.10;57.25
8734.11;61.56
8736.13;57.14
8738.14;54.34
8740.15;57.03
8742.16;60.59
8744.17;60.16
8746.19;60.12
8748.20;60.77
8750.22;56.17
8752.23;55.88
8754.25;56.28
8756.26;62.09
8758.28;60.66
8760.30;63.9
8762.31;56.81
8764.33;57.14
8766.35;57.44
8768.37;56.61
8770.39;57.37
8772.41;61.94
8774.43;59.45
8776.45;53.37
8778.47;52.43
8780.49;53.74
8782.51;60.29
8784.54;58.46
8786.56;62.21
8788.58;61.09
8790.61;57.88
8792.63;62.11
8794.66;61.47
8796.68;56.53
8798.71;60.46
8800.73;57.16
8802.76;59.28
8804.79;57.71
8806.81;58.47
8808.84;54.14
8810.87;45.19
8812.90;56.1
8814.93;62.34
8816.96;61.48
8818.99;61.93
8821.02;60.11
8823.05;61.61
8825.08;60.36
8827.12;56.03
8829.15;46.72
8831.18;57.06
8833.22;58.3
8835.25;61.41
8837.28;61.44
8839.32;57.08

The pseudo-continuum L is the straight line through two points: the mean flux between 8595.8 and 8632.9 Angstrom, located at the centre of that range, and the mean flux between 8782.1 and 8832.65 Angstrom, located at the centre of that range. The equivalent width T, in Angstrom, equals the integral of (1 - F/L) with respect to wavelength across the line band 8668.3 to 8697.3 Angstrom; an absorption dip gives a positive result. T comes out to 1.42 Angstrom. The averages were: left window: 61.3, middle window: 57.3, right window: 58.2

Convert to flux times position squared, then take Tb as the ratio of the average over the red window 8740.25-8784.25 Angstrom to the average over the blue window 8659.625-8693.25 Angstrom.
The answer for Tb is 1.08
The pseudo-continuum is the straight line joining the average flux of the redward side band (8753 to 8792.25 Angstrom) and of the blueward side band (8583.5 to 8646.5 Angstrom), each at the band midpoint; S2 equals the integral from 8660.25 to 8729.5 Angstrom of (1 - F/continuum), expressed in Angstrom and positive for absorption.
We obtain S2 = 2.7 Angstrom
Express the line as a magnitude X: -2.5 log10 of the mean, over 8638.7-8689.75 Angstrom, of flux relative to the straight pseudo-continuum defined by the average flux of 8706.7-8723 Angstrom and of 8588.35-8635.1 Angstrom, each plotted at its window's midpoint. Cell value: 0.07 mag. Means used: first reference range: 61.7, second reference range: 61.1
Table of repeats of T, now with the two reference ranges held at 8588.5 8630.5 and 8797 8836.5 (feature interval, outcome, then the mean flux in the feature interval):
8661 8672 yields 2.02 Angstrom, 49.4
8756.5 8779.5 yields 0.21 Angstrom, 58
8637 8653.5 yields 0.27 Angstrom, 59.9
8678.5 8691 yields 0.32 Angstrom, 58.6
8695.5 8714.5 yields -0.19 Angstrom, 60.4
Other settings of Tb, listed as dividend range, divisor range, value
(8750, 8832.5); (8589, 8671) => 1.01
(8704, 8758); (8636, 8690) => 1.05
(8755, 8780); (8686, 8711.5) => 1.00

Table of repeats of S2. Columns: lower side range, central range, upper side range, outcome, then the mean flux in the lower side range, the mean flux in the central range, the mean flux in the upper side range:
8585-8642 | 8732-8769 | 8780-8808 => 0.70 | 61.5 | 58.6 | 59.1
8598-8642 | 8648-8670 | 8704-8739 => 1.77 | 60.9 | 55.6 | 59.9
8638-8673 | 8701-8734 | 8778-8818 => -1.66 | 57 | 60.4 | 58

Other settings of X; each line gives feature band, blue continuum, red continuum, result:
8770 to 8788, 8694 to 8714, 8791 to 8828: 0.02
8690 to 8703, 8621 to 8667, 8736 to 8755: 0.02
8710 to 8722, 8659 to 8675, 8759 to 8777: -0.10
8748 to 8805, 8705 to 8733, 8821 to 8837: 0.01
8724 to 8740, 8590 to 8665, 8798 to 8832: 0.00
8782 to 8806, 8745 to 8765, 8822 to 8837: -0.02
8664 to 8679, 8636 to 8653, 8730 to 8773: 0.15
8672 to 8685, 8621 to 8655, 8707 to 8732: 0.06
